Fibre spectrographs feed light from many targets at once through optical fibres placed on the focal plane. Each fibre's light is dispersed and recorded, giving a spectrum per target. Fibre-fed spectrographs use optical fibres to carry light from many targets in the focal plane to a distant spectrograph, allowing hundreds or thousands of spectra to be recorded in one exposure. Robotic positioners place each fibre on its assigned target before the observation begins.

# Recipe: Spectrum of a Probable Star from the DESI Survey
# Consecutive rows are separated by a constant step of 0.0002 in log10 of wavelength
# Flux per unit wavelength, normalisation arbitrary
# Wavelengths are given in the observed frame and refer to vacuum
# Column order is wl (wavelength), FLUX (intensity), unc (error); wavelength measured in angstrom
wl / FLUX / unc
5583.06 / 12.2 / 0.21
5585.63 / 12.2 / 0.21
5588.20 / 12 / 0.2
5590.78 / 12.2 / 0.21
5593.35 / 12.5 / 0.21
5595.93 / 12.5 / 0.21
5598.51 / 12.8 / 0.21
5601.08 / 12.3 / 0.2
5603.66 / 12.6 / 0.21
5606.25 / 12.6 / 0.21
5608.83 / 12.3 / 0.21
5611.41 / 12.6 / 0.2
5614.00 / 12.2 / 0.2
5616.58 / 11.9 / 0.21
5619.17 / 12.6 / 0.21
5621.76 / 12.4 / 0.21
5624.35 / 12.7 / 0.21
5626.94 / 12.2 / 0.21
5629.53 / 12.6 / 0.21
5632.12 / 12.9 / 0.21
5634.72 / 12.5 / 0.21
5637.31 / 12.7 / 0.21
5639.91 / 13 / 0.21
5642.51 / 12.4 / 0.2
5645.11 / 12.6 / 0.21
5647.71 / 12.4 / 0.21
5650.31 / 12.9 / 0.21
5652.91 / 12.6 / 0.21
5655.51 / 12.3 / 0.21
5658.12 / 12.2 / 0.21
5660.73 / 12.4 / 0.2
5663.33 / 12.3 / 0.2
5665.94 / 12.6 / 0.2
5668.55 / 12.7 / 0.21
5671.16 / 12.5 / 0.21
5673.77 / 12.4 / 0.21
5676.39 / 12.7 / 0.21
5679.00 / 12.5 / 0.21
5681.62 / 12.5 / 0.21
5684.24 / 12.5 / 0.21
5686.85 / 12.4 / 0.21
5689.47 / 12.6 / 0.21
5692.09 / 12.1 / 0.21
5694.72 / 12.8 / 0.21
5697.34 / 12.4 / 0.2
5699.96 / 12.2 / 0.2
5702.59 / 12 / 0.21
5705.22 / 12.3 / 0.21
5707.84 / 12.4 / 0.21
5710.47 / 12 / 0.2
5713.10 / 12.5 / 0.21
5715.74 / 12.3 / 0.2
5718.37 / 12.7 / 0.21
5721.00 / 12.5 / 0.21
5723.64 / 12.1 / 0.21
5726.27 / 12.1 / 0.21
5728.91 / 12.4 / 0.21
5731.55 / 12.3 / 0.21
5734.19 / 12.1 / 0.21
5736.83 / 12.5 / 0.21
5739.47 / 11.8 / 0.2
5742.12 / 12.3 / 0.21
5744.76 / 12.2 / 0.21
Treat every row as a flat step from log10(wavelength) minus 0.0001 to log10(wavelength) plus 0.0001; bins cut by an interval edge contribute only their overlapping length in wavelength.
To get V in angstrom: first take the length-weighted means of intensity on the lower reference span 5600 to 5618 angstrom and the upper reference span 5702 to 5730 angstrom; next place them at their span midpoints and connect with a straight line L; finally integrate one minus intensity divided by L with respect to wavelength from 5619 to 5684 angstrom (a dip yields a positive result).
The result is -1.1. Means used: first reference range 12.4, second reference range 12.3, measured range 12.5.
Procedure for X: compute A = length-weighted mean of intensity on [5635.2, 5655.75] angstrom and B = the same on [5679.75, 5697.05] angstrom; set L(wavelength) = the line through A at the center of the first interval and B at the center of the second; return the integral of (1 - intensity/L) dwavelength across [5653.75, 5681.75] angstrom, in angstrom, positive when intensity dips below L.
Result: 0.2 angstrom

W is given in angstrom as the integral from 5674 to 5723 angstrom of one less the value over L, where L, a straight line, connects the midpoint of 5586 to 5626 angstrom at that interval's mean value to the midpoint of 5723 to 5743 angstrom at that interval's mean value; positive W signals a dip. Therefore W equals -0.6 angstrom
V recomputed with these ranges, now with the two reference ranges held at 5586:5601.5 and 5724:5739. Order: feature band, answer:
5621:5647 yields -0.54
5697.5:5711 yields 0.07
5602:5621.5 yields -0.05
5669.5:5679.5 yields -0.19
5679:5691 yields -0.20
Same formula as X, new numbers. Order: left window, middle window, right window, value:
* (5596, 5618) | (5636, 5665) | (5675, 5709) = -0.3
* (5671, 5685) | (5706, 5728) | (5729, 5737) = 0.0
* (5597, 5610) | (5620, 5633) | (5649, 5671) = 0.0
